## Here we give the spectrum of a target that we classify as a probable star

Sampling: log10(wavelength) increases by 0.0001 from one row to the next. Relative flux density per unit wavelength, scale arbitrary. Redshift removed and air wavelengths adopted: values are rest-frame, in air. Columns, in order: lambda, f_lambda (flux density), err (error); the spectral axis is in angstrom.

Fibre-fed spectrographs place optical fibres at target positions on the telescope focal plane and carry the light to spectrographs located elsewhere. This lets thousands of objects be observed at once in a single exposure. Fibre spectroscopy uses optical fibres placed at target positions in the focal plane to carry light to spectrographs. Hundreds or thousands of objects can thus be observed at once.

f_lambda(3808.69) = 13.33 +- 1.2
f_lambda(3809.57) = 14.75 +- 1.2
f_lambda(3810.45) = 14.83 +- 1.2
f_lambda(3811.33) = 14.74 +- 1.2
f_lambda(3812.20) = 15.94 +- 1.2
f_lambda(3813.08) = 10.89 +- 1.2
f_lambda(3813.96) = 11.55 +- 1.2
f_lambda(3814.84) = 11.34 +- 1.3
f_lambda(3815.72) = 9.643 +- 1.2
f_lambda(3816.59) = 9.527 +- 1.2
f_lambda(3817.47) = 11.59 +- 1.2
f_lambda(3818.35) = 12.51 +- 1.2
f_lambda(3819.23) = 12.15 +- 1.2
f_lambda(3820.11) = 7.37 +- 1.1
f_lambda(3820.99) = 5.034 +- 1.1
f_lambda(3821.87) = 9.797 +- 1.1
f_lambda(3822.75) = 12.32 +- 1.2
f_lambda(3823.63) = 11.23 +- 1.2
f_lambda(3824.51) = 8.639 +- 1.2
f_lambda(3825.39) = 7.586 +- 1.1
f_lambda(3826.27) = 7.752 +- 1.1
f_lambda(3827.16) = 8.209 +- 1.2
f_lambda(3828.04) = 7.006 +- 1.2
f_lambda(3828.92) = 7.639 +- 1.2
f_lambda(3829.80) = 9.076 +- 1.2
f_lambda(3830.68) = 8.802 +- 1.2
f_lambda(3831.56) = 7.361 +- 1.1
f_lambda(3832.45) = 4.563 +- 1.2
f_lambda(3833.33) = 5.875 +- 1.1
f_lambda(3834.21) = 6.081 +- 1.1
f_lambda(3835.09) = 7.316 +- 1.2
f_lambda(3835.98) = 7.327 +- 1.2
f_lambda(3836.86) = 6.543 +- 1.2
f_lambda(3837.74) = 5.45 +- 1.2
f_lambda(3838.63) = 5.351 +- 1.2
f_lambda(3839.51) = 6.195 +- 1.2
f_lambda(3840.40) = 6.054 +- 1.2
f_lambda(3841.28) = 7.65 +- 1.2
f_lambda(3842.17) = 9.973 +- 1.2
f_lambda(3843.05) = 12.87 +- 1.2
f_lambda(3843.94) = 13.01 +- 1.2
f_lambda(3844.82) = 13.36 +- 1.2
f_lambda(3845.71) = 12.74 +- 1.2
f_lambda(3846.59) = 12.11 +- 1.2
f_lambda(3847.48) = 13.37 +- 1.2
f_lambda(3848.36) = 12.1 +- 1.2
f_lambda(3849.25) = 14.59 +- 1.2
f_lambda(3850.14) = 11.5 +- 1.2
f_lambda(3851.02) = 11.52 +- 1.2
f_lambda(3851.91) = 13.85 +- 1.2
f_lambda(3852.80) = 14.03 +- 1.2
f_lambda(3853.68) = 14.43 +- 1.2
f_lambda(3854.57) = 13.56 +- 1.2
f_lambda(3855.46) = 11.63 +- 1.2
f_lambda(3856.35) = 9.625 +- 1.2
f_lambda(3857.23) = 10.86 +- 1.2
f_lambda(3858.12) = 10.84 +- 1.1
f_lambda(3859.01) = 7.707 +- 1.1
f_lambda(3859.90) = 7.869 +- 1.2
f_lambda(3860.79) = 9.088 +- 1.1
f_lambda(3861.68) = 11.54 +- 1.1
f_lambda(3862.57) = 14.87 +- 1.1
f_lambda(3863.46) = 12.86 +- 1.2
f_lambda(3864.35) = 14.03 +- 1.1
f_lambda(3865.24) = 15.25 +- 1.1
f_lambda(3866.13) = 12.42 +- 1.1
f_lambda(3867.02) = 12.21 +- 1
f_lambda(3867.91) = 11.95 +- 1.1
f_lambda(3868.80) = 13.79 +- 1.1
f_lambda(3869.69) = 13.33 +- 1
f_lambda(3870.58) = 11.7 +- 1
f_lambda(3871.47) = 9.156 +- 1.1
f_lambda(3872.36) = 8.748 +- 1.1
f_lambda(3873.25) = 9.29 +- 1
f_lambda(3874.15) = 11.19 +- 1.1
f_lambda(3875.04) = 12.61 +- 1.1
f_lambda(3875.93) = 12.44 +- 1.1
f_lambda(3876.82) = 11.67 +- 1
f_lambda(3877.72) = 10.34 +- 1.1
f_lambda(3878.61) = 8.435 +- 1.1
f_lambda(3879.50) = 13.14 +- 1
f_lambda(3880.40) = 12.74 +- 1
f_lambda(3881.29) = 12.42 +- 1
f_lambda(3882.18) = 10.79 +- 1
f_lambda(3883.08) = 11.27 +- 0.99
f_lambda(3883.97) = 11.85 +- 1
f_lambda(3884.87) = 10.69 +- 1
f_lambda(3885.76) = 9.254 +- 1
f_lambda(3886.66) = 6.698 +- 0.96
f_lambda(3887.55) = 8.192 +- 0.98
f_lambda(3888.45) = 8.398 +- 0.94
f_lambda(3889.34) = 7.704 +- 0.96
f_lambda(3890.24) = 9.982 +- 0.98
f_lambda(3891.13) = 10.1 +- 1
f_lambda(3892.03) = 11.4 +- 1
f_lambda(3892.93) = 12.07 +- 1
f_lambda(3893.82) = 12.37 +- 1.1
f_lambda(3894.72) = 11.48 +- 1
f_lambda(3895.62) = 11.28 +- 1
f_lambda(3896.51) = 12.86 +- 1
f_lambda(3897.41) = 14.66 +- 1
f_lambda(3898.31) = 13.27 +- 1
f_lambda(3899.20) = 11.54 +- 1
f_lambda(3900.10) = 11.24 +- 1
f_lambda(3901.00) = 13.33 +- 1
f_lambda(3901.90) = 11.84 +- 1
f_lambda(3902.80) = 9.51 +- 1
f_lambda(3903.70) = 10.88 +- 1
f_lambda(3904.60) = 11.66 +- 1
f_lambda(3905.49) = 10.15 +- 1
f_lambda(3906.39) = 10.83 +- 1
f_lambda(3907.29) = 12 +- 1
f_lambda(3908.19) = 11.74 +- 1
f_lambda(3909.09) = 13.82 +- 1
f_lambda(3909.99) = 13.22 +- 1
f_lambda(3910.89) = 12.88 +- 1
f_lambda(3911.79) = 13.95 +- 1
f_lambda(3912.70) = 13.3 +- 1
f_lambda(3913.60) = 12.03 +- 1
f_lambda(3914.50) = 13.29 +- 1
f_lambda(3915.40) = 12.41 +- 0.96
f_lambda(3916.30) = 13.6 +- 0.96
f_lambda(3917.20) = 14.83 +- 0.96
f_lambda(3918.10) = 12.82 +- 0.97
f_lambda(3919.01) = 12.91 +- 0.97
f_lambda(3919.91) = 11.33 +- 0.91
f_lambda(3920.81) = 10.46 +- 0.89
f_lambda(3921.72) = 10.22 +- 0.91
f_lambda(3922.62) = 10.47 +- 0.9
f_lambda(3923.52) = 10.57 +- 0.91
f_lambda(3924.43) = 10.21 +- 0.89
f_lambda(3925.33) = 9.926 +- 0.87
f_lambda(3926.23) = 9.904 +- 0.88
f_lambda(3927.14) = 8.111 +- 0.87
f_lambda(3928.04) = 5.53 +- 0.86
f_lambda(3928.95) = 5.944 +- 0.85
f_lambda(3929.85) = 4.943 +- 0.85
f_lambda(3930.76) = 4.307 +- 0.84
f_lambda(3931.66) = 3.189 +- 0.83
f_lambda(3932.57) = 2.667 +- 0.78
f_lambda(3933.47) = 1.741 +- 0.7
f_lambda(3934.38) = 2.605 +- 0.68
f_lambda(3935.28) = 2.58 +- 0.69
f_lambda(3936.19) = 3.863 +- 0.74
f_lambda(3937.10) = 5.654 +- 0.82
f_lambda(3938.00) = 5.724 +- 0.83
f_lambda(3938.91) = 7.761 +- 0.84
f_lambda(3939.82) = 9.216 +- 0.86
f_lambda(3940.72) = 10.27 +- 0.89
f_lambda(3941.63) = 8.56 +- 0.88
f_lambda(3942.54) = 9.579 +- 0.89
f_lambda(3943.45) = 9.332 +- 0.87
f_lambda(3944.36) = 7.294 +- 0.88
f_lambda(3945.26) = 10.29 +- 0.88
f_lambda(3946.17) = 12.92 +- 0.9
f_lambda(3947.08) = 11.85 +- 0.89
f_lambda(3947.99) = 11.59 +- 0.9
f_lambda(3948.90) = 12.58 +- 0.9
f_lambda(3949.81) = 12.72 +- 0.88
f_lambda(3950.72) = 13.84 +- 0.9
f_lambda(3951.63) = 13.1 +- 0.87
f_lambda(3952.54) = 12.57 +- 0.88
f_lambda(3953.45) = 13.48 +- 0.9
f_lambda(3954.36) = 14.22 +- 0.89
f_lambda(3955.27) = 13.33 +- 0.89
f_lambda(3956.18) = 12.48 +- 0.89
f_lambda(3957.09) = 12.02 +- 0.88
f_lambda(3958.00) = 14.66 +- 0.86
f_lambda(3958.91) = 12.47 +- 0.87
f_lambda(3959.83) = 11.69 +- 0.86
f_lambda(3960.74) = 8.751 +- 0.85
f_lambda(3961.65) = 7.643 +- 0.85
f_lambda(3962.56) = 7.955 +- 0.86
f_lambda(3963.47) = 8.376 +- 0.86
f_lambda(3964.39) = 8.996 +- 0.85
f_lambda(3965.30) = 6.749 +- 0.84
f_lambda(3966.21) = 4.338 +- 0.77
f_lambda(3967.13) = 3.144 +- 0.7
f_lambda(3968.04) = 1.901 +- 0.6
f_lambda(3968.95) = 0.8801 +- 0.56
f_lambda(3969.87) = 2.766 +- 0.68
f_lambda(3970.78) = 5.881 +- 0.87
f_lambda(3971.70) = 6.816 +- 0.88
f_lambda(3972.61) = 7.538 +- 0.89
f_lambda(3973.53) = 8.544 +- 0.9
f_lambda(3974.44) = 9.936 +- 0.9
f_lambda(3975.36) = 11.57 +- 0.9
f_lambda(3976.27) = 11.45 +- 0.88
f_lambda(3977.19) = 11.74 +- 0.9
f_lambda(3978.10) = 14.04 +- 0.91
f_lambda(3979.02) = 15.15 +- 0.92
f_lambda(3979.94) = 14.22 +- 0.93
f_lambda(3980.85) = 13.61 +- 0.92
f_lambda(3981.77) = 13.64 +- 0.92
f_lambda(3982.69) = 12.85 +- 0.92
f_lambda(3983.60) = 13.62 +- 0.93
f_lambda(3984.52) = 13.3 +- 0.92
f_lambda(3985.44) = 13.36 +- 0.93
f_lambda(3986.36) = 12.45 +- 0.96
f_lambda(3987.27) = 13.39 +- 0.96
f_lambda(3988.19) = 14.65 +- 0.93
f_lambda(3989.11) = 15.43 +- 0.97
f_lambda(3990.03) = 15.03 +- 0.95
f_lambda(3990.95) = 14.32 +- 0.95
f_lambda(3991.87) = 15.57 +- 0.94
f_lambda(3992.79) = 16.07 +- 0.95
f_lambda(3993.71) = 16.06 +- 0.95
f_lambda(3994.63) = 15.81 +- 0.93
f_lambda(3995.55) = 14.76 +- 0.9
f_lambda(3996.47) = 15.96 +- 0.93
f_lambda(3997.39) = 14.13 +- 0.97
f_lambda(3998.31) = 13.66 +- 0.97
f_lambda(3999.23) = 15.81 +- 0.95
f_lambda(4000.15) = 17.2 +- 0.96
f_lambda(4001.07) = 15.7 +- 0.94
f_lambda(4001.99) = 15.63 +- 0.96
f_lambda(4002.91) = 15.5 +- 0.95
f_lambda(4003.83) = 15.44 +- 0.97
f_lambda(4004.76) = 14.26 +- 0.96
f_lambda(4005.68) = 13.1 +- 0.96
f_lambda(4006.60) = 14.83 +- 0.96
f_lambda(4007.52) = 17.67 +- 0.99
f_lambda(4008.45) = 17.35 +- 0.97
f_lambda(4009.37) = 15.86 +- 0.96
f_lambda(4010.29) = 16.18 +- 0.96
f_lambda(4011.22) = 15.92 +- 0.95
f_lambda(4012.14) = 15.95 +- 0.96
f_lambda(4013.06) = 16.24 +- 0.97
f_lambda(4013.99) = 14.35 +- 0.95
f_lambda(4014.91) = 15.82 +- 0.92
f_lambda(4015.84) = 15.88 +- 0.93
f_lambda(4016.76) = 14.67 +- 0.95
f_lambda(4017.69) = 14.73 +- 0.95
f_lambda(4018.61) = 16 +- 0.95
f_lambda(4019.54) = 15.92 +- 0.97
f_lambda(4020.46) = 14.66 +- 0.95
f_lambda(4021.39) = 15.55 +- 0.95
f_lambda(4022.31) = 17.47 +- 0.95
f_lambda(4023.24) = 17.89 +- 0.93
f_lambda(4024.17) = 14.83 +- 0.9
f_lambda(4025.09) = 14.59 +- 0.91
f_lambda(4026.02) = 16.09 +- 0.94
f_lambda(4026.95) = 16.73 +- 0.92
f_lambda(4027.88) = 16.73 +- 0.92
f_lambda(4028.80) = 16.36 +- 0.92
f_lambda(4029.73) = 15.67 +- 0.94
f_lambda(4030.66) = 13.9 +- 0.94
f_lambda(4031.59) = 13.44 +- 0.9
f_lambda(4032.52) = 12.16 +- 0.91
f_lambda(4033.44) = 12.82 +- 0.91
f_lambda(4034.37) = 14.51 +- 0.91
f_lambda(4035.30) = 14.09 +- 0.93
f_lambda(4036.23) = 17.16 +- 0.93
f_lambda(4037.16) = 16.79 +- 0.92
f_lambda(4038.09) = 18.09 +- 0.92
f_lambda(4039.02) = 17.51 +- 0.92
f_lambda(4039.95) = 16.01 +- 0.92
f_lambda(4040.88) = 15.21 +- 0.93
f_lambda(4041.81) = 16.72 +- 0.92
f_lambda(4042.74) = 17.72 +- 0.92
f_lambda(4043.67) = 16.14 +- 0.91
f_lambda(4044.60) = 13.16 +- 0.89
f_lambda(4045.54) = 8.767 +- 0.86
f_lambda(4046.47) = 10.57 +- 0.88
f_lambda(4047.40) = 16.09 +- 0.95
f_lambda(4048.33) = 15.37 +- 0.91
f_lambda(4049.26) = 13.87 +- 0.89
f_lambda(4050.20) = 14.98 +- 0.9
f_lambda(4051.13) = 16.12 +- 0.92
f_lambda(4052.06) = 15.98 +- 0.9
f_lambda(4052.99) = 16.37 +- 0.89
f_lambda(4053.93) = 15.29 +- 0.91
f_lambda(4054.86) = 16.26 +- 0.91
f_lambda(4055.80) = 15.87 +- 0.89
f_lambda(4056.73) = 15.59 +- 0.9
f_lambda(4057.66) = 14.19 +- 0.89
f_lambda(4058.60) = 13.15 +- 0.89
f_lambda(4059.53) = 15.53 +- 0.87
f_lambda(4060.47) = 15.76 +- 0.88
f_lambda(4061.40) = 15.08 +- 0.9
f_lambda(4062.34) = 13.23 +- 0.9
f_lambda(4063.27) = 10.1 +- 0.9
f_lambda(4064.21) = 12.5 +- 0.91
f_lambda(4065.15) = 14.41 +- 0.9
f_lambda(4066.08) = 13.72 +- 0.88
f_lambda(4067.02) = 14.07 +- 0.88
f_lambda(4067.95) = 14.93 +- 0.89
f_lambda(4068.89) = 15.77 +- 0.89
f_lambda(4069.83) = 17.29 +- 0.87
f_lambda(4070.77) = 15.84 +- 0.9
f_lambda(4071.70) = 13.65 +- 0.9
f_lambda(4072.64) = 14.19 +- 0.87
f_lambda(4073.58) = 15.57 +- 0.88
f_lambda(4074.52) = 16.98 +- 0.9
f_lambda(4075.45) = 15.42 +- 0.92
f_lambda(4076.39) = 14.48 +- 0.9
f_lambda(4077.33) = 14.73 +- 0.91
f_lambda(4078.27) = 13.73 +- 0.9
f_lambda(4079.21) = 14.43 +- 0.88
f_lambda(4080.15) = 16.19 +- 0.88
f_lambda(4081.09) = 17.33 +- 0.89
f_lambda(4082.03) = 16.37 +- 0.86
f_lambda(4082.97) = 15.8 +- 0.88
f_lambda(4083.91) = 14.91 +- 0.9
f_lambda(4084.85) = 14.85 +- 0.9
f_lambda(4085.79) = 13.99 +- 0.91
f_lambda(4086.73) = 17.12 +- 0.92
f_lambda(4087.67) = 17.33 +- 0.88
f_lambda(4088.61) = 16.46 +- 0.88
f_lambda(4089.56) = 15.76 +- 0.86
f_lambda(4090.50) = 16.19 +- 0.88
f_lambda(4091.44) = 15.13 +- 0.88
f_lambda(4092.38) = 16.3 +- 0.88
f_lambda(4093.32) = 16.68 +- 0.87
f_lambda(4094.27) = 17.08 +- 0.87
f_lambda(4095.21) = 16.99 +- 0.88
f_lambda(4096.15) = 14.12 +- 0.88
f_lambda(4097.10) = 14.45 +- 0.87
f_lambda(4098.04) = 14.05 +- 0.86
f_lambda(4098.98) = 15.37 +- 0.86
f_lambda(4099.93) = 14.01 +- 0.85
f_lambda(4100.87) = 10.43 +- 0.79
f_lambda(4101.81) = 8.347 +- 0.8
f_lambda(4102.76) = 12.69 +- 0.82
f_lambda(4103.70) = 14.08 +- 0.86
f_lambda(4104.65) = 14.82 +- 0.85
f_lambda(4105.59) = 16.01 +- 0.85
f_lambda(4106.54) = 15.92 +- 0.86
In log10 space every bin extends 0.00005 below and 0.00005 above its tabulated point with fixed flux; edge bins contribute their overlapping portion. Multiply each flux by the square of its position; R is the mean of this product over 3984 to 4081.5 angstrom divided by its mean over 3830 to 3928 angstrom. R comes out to 1.49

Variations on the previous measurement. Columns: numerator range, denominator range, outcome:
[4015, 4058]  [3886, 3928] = 1.44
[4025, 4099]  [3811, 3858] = 1.70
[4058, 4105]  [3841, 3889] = 1.44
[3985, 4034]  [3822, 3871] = 1.60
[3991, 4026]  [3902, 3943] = 1.74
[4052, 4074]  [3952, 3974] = 1.79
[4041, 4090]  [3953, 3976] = 1.82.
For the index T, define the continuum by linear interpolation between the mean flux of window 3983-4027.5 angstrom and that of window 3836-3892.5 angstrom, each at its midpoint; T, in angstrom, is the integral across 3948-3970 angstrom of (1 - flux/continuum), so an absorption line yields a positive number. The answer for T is 6.5 angstrom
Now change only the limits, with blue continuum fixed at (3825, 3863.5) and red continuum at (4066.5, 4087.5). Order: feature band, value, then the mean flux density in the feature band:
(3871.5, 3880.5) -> -0.3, 10.9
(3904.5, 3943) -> 7.7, 9.29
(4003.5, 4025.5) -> -2.8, 15.6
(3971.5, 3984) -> 1.1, 11.9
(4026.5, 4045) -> -1.5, 15.6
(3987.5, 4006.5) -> -2.4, 15.2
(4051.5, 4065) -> 0.2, 14.6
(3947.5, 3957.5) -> -0.4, 12.9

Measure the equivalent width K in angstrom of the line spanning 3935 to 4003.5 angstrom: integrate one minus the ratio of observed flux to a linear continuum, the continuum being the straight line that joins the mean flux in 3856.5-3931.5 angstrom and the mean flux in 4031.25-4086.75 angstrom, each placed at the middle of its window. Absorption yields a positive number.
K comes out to 8.78 angstrom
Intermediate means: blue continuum 11.1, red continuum 15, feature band 11.3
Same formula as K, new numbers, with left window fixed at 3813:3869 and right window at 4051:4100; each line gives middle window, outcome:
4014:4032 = -1.9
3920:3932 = 3.9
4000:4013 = -1.9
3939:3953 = 1.7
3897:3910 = -0.4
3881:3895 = 1.2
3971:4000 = -0.1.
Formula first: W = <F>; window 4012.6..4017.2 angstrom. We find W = 15.4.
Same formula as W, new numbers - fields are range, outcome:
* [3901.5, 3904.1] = 10.7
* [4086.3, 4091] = 16.5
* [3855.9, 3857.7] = 10.3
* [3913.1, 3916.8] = 12.9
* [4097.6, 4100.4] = 14.5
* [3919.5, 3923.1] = 10.6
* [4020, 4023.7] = 16.4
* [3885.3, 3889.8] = 8.06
